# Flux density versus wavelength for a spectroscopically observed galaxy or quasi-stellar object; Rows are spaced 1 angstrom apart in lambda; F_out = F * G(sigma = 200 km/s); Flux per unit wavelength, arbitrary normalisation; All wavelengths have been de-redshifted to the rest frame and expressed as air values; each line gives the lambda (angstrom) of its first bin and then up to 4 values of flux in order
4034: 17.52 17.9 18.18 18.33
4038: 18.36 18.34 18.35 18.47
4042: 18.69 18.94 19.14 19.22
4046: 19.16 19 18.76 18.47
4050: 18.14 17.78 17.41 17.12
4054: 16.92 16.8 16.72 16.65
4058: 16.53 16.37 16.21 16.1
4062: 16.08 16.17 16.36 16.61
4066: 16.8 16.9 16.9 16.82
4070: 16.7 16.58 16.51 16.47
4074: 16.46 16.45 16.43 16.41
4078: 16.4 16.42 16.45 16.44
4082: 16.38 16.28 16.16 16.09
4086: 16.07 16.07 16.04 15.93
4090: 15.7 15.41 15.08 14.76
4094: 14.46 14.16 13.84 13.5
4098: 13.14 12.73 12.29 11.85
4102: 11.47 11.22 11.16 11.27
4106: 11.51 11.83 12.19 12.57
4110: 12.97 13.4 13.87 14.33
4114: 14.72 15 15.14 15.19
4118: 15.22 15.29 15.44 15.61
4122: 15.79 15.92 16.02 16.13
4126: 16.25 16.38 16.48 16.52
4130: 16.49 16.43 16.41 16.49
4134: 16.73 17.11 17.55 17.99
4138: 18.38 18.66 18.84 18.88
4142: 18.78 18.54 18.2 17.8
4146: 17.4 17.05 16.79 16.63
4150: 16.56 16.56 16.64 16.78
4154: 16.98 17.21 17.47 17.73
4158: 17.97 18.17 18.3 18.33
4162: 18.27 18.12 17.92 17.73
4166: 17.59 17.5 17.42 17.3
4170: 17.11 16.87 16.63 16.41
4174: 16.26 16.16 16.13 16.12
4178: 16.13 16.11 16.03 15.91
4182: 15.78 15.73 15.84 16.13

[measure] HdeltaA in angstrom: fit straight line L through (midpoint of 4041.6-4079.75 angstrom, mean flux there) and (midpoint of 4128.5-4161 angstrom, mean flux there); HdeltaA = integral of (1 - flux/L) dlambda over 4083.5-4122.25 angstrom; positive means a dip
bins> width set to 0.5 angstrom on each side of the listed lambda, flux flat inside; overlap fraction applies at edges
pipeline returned 7.3 angstrom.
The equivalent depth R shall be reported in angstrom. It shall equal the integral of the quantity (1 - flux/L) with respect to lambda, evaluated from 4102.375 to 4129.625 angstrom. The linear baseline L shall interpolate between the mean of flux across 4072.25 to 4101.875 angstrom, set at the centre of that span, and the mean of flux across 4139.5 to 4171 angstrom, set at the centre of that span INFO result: 3.3 angstrom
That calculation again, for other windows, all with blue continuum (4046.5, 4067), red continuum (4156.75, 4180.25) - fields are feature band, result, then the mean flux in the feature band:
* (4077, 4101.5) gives 2.9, 15.1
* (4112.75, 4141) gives 1.3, 16.4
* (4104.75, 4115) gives 2.5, 13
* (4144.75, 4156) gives 0.1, 16.9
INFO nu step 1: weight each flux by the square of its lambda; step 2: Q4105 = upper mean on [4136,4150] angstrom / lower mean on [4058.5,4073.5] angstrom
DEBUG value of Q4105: 1.13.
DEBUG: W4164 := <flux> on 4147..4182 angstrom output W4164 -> 17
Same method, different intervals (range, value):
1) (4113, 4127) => 15.5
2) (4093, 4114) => 12.8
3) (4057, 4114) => 15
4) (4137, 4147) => 18.3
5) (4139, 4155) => 17.5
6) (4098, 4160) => 15.7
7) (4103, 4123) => 13.8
